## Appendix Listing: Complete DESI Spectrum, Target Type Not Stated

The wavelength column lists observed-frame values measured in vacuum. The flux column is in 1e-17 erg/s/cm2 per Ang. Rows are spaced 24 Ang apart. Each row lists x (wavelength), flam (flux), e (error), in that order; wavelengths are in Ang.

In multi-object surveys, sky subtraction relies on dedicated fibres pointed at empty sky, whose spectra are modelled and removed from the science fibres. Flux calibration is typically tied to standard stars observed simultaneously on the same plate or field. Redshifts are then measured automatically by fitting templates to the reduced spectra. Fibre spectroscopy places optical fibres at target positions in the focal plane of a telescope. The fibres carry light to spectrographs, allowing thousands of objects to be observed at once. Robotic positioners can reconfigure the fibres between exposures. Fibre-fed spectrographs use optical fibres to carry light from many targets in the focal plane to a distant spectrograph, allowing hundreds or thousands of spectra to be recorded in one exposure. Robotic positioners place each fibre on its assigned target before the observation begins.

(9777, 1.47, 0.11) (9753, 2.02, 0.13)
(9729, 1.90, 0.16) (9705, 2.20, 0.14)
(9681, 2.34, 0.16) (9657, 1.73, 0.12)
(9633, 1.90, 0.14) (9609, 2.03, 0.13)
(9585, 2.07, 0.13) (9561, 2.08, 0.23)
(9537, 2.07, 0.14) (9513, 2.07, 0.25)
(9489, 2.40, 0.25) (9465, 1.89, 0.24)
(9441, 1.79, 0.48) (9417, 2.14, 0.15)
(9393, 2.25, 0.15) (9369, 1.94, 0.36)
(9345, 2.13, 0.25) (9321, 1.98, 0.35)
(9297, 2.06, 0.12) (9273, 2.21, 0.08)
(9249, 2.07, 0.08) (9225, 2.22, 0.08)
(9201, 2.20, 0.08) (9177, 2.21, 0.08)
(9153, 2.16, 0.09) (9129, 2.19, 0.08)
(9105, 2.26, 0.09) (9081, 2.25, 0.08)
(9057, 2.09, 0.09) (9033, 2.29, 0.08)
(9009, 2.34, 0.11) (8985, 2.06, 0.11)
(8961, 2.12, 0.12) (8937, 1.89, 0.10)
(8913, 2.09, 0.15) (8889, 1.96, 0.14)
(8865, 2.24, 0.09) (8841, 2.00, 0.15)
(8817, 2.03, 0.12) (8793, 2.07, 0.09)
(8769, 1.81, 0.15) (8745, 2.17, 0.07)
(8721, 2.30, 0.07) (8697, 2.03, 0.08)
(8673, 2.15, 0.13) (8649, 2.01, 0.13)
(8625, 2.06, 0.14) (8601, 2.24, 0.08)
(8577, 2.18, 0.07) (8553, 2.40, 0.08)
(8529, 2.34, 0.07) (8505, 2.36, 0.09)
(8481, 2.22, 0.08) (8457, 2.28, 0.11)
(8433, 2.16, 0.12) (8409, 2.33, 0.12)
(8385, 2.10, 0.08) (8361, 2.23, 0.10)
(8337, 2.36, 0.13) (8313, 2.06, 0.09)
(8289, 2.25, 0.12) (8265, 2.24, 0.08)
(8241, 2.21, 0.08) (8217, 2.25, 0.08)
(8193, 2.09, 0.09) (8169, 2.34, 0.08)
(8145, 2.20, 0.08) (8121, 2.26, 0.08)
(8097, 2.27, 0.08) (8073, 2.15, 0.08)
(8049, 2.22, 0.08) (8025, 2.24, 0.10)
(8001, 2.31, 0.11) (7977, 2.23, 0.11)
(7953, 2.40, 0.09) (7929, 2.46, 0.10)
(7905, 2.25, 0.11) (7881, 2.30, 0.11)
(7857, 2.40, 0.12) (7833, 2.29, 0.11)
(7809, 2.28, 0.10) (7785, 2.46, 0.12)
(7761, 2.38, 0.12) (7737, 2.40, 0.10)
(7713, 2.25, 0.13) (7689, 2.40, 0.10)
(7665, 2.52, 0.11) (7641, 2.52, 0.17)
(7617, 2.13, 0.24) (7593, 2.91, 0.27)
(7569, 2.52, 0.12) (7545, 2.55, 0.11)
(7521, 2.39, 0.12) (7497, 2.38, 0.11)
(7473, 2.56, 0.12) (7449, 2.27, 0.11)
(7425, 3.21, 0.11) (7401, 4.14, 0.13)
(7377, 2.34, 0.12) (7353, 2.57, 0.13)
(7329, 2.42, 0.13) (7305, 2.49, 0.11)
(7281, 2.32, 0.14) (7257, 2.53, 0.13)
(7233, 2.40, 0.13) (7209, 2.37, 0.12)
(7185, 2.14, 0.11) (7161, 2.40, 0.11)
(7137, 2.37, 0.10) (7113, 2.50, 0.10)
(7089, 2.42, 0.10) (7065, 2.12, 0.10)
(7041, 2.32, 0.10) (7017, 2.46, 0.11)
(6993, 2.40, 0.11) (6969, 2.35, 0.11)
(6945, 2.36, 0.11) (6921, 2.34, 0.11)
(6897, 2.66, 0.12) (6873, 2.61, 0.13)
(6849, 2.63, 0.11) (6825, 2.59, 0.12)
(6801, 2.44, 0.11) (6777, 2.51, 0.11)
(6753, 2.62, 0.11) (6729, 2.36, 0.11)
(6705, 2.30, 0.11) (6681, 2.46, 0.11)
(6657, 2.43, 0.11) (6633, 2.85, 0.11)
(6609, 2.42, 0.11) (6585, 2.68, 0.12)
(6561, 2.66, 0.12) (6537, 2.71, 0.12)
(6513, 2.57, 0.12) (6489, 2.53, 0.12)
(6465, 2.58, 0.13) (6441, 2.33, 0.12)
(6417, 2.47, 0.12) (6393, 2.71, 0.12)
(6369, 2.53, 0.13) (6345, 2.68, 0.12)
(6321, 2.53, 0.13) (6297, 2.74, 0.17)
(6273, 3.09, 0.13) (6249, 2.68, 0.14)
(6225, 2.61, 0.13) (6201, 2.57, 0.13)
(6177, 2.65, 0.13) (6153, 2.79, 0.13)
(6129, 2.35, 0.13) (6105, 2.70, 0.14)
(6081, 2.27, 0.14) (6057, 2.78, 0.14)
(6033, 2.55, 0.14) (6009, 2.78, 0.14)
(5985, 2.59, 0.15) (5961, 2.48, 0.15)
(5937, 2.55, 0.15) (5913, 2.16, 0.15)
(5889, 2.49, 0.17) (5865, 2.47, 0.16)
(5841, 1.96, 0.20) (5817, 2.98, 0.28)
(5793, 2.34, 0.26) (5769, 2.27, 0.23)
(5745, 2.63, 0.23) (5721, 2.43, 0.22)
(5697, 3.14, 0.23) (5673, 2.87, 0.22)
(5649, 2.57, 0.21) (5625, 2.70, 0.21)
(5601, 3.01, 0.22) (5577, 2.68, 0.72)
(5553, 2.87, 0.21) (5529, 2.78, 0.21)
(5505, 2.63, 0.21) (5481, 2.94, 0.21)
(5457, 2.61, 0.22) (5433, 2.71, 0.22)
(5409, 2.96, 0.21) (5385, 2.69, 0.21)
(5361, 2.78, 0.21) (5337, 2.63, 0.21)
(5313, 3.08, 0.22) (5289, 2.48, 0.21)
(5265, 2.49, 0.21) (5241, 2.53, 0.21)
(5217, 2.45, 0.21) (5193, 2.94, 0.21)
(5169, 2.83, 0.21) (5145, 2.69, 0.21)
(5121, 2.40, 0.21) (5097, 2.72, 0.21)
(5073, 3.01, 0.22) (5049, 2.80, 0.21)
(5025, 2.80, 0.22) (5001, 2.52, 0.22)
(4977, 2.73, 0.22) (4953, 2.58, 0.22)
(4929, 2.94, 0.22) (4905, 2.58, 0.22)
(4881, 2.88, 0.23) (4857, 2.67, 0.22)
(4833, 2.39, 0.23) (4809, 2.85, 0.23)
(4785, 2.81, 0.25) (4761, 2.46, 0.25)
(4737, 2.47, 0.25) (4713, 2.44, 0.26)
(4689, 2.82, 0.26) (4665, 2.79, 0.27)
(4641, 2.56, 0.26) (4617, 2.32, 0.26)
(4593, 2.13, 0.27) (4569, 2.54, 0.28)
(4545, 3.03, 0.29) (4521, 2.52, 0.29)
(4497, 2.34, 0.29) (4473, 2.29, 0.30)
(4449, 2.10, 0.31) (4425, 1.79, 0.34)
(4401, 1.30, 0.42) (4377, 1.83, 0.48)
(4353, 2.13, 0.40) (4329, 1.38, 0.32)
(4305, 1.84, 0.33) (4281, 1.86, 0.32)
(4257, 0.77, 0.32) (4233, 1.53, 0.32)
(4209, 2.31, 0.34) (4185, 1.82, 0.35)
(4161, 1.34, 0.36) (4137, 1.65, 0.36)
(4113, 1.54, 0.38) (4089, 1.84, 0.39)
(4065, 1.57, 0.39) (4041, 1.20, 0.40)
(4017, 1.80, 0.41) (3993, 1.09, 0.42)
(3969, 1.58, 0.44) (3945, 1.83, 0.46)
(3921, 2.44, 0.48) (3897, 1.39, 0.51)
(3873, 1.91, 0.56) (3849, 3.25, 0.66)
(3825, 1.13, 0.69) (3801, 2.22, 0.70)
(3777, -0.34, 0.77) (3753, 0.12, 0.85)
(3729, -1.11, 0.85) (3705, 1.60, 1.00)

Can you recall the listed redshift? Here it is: 0.129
